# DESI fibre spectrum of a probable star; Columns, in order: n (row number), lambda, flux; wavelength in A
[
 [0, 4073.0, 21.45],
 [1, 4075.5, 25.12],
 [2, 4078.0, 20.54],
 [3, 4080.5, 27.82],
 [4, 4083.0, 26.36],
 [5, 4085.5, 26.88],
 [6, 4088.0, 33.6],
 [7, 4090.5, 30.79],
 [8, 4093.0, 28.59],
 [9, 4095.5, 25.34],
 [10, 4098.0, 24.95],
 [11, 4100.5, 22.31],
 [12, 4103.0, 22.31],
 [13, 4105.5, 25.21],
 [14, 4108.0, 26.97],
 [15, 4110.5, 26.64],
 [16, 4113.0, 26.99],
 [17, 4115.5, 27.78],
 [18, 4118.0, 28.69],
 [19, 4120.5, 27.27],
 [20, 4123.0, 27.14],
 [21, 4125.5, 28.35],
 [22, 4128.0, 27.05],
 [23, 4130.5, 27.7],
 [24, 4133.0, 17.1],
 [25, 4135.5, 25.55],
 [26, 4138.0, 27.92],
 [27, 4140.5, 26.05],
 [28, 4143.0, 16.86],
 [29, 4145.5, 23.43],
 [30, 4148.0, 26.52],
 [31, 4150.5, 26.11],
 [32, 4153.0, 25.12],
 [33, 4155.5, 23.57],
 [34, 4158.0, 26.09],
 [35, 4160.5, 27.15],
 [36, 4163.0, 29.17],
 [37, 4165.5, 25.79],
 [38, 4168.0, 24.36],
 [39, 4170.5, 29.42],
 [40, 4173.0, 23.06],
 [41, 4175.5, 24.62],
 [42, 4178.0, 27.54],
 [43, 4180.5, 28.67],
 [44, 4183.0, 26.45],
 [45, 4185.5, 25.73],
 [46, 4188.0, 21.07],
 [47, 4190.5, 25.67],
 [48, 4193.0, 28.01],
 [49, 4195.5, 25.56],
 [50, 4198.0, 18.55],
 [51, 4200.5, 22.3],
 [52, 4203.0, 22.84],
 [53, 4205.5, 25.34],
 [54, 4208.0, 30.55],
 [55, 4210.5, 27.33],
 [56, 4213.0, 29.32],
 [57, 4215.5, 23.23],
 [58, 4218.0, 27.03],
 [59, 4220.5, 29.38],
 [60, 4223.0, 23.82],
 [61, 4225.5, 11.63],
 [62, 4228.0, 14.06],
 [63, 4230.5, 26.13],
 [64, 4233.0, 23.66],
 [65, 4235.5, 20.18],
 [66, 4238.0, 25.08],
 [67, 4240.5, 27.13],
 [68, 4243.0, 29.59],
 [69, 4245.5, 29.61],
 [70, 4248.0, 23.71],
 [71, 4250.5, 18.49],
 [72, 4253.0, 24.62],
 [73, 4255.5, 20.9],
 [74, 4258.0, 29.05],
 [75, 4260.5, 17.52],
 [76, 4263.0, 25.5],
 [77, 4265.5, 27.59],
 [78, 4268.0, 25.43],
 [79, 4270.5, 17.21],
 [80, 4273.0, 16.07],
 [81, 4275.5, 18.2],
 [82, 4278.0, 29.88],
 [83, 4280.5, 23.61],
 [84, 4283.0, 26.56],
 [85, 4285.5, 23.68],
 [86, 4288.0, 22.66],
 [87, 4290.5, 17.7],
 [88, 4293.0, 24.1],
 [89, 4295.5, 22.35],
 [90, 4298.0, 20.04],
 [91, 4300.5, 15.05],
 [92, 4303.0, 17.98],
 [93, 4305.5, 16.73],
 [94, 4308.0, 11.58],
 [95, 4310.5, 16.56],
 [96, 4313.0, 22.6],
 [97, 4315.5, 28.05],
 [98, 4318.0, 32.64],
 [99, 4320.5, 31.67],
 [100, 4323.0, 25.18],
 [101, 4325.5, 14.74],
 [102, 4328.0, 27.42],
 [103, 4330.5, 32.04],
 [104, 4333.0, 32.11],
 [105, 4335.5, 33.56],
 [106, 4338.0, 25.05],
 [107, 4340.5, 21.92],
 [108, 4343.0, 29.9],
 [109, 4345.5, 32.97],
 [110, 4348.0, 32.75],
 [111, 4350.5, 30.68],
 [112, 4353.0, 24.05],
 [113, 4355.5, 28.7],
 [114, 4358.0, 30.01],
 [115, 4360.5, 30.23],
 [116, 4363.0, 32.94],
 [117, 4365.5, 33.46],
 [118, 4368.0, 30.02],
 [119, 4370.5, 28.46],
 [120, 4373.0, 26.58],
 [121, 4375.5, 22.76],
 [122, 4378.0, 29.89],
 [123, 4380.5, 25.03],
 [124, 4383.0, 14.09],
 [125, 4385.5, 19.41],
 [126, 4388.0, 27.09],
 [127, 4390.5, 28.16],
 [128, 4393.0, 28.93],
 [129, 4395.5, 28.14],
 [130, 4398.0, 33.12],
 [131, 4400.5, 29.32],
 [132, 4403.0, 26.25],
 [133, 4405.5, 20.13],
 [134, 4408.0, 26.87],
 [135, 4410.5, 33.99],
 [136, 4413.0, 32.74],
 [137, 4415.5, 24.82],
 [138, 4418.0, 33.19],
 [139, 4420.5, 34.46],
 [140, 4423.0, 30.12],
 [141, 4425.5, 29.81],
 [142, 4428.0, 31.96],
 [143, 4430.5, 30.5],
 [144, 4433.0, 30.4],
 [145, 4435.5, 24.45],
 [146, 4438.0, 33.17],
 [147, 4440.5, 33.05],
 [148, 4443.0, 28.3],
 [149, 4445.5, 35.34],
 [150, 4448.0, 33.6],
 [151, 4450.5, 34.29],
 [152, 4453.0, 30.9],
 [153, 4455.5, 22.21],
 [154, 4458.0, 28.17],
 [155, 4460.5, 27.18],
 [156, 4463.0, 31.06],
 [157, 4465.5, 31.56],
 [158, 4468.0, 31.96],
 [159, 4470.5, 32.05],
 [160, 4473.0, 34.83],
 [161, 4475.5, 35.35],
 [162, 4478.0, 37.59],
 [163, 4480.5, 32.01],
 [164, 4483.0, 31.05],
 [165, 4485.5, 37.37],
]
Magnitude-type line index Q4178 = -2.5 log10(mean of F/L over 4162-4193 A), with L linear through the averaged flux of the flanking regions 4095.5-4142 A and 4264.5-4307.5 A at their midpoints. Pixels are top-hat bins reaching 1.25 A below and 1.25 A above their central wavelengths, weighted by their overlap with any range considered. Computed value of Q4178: -0.08 mag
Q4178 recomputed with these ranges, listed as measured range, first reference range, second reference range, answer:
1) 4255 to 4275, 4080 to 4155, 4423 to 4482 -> 0.26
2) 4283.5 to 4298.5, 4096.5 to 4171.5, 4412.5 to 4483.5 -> 0.27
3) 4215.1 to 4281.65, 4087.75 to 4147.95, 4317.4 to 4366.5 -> 0.19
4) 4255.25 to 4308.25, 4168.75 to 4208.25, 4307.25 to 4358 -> 0.22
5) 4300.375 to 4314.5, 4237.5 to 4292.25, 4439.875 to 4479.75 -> 0.43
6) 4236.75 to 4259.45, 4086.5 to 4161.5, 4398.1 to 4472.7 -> 0.10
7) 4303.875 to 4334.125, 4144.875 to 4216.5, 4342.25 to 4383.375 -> 0.16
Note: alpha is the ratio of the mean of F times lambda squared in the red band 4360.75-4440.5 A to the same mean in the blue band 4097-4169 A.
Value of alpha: 1.3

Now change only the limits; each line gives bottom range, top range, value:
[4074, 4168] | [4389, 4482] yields 1.36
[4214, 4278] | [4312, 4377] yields 1.29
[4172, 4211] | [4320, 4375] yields 1.23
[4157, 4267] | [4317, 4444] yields 1.25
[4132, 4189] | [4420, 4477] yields 1.41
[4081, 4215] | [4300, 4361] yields 1.09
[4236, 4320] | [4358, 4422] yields 1.30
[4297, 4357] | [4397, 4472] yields 1.26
